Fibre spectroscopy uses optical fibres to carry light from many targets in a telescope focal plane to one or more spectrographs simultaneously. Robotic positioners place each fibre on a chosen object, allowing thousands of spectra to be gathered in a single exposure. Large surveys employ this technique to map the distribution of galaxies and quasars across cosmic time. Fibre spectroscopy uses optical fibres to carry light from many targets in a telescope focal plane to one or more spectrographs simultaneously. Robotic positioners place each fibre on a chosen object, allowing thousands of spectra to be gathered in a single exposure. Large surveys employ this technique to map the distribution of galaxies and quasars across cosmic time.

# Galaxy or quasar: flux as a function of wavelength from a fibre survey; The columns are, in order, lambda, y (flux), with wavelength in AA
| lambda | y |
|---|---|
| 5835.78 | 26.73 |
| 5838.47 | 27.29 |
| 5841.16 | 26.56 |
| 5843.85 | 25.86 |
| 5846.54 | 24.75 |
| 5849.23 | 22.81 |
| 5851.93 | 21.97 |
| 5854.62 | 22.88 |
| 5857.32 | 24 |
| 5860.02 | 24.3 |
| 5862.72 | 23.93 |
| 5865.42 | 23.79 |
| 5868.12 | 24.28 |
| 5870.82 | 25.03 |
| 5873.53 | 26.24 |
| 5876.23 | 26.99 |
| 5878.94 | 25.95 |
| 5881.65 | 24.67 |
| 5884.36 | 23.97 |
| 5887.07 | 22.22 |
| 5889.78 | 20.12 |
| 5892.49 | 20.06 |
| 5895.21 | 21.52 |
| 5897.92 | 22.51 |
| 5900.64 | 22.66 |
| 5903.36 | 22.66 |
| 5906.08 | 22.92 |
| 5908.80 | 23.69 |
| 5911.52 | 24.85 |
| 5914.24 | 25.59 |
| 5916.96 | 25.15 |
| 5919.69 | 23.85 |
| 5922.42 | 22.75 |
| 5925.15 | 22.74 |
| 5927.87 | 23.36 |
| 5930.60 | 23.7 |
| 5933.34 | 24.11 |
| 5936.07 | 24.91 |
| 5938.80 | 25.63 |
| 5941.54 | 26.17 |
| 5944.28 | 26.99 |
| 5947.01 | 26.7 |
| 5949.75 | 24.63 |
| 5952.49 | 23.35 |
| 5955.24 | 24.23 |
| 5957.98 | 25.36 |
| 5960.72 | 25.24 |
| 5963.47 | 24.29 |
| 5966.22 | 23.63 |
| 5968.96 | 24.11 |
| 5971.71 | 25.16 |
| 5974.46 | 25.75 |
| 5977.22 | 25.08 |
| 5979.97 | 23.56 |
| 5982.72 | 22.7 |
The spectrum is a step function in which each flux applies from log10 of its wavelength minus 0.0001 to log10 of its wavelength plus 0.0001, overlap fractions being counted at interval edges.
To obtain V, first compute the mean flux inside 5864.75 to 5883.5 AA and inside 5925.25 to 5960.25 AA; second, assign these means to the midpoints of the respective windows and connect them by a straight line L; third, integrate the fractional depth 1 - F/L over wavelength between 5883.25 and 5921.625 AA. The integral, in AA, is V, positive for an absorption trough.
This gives 3.27 AA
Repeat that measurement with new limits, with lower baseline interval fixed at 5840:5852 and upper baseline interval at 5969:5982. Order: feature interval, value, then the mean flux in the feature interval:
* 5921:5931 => 0.6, 23.1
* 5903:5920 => 0.3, 24.2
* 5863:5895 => 1.0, 23.8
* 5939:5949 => -0.7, 26.4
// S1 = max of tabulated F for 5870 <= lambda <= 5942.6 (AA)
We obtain 26.99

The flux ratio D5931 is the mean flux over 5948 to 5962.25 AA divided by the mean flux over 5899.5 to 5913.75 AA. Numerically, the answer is 1.0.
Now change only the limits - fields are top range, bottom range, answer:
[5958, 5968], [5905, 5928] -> 1.02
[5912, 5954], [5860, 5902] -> 1.04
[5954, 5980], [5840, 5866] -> 1.03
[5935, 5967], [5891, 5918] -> 1.09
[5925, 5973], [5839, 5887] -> 1.01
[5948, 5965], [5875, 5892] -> 1.03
